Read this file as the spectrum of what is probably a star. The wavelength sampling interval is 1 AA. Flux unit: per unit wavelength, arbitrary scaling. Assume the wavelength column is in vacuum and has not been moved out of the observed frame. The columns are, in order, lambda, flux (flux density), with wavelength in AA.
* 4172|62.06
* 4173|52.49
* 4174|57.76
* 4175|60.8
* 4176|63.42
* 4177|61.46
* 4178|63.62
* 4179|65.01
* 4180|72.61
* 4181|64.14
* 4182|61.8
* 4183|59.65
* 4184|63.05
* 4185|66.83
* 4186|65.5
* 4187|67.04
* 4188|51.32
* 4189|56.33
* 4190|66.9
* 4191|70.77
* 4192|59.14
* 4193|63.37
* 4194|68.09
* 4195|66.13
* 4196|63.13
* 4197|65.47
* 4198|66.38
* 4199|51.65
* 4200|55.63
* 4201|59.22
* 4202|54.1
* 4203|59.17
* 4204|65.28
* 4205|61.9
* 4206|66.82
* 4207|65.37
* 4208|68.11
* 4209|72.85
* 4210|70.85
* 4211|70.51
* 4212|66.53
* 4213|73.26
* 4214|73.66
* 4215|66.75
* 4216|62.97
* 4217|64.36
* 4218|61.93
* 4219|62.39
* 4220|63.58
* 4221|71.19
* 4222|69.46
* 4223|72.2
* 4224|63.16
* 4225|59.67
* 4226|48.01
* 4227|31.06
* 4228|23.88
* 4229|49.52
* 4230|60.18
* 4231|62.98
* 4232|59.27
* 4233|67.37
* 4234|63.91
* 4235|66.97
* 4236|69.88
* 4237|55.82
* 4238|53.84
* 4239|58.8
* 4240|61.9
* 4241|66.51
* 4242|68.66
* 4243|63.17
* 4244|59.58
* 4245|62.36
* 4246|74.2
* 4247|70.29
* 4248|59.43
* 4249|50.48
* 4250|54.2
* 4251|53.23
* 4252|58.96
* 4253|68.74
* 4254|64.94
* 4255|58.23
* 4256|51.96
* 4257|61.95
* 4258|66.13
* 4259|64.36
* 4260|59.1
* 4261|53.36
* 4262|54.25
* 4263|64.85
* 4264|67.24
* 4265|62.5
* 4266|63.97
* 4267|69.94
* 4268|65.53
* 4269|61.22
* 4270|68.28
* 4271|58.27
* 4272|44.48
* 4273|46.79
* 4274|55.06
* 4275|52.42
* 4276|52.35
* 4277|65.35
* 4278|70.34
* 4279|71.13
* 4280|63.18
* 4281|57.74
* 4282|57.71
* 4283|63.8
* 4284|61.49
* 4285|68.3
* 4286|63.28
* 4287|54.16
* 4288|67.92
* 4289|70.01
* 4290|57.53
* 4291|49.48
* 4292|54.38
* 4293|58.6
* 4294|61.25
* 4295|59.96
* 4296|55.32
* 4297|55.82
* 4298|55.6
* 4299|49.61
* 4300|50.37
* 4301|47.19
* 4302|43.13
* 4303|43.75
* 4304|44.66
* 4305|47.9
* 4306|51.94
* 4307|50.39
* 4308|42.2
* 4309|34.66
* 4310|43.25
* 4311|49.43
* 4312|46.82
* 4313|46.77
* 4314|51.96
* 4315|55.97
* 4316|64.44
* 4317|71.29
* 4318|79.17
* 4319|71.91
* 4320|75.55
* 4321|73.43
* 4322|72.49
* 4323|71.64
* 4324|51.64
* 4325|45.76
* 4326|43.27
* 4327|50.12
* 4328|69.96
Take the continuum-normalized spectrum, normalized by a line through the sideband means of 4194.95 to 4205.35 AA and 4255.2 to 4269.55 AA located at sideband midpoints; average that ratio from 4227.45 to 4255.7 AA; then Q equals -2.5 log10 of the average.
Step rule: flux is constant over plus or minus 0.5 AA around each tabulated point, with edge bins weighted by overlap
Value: 0.02 mag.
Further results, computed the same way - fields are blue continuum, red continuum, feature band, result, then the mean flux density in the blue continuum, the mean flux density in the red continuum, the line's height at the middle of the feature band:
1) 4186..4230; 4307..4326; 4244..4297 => -0.02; 62.1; 57.6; 59.5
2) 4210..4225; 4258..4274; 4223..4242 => 0.13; 67.1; 60.3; 65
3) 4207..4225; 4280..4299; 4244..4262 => 0.05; 67.6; 59.4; 63.5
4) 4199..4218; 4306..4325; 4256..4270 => -0.02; 65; 58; 61.4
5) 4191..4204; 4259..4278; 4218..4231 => 0.08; 61.5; 59.6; 60.8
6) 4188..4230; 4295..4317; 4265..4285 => -0.13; 62.1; 49.9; 53.8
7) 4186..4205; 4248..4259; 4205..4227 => -0.08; 61.7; 59.2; 60.8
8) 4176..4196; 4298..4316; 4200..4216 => -0.09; 63.8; 47.8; 60.9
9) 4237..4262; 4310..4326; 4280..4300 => 0.03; 60.8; 60.7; 60.7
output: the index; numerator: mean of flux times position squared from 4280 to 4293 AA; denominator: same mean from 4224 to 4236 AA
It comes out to 1.13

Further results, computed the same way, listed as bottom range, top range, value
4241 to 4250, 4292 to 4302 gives 0.88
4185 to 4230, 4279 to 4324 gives 0.96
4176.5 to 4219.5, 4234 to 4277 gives 0.97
